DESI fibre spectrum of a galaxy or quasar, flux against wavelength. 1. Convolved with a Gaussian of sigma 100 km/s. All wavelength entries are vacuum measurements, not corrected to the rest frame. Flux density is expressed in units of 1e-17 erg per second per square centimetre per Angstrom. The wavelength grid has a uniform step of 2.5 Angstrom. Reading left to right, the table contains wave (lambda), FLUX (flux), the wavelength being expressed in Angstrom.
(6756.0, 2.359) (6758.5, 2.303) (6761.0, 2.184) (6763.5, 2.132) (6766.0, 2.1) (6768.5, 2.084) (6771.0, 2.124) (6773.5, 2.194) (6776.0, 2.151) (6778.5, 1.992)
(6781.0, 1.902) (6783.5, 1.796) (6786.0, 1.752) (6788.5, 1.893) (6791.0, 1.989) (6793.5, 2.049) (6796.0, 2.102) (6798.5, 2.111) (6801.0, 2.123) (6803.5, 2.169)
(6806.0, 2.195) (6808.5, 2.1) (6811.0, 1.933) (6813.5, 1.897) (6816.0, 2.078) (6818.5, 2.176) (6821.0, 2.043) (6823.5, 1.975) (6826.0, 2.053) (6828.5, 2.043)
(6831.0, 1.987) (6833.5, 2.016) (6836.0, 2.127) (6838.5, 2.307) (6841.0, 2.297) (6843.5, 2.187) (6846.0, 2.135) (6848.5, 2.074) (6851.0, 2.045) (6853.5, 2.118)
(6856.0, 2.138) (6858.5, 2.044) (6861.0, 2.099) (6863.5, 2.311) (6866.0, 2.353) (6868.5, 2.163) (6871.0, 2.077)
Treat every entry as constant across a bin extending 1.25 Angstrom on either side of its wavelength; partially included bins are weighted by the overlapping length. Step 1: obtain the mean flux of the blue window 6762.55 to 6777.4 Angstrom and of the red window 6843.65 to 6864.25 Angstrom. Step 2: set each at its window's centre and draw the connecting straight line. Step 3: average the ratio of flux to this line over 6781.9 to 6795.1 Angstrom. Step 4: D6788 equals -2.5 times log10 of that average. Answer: 0.12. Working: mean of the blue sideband 2.13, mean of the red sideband 2.12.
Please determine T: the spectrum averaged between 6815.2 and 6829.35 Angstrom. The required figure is 2.06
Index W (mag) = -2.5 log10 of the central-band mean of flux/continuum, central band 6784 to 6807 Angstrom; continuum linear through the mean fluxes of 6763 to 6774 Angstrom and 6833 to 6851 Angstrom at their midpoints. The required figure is 0.05 mag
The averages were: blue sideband 2.12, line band 2.03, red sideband 2.16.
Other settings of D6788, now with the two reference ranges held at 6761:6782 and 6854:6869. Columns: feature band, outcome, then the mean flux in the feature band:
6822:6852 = 0.03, 2.1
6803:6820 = 0.03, 2.07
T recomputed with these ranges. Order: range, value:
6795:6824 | 2.08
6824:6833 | 2.02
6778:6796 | 1.92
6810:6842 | 2.07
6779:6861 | 2.06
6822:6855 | 2.1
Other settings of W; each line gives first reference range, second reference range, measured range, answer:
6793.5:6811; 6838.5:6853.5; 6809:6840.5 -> 0.04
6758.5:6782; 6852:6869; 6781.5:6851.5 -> 0.04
